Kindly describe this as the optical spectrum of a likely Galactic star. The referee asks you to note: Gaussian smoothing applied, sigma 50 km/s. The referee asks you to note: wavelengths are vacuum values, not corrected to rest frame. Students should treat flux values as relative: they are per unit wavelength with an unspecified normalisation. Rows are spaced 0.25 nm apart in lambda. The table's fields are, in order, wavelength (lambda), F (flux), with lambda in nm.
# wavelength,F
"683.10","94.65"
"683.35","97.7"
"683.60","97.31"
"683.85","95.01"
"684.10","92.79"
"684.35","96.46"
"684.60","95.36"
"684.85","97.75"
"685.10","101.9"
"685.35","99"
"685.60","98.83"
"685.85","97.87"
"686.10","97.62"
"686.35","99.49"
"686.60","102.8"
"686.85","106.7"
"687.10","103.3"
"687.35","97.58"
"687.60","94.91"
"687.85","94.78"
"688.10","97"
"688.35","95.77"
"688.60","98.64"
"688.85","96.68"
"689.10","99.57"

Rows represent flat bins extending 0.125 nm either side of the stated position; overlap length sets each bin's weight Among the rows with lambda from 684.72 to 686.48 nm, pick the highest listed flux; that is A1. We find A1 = 101.9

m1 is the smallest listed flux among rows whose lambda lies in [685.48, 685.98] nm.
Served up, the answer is 97.87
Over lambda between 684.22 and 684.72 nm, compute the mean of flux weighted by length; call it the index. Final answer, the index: 95.9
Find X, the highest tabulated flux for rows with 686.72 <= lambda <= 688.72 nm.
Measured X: 106.7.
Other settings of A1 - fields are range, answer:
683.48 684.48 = 97.31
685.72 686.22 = 97.87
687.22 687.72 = 97.58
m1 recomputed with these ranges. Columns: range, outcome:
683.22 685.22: 92.79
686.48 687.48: 97.58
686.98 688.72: 94.78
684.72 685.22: 97.75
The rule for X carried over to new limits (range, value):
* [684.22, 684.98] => 97.75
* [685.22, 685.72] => 99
